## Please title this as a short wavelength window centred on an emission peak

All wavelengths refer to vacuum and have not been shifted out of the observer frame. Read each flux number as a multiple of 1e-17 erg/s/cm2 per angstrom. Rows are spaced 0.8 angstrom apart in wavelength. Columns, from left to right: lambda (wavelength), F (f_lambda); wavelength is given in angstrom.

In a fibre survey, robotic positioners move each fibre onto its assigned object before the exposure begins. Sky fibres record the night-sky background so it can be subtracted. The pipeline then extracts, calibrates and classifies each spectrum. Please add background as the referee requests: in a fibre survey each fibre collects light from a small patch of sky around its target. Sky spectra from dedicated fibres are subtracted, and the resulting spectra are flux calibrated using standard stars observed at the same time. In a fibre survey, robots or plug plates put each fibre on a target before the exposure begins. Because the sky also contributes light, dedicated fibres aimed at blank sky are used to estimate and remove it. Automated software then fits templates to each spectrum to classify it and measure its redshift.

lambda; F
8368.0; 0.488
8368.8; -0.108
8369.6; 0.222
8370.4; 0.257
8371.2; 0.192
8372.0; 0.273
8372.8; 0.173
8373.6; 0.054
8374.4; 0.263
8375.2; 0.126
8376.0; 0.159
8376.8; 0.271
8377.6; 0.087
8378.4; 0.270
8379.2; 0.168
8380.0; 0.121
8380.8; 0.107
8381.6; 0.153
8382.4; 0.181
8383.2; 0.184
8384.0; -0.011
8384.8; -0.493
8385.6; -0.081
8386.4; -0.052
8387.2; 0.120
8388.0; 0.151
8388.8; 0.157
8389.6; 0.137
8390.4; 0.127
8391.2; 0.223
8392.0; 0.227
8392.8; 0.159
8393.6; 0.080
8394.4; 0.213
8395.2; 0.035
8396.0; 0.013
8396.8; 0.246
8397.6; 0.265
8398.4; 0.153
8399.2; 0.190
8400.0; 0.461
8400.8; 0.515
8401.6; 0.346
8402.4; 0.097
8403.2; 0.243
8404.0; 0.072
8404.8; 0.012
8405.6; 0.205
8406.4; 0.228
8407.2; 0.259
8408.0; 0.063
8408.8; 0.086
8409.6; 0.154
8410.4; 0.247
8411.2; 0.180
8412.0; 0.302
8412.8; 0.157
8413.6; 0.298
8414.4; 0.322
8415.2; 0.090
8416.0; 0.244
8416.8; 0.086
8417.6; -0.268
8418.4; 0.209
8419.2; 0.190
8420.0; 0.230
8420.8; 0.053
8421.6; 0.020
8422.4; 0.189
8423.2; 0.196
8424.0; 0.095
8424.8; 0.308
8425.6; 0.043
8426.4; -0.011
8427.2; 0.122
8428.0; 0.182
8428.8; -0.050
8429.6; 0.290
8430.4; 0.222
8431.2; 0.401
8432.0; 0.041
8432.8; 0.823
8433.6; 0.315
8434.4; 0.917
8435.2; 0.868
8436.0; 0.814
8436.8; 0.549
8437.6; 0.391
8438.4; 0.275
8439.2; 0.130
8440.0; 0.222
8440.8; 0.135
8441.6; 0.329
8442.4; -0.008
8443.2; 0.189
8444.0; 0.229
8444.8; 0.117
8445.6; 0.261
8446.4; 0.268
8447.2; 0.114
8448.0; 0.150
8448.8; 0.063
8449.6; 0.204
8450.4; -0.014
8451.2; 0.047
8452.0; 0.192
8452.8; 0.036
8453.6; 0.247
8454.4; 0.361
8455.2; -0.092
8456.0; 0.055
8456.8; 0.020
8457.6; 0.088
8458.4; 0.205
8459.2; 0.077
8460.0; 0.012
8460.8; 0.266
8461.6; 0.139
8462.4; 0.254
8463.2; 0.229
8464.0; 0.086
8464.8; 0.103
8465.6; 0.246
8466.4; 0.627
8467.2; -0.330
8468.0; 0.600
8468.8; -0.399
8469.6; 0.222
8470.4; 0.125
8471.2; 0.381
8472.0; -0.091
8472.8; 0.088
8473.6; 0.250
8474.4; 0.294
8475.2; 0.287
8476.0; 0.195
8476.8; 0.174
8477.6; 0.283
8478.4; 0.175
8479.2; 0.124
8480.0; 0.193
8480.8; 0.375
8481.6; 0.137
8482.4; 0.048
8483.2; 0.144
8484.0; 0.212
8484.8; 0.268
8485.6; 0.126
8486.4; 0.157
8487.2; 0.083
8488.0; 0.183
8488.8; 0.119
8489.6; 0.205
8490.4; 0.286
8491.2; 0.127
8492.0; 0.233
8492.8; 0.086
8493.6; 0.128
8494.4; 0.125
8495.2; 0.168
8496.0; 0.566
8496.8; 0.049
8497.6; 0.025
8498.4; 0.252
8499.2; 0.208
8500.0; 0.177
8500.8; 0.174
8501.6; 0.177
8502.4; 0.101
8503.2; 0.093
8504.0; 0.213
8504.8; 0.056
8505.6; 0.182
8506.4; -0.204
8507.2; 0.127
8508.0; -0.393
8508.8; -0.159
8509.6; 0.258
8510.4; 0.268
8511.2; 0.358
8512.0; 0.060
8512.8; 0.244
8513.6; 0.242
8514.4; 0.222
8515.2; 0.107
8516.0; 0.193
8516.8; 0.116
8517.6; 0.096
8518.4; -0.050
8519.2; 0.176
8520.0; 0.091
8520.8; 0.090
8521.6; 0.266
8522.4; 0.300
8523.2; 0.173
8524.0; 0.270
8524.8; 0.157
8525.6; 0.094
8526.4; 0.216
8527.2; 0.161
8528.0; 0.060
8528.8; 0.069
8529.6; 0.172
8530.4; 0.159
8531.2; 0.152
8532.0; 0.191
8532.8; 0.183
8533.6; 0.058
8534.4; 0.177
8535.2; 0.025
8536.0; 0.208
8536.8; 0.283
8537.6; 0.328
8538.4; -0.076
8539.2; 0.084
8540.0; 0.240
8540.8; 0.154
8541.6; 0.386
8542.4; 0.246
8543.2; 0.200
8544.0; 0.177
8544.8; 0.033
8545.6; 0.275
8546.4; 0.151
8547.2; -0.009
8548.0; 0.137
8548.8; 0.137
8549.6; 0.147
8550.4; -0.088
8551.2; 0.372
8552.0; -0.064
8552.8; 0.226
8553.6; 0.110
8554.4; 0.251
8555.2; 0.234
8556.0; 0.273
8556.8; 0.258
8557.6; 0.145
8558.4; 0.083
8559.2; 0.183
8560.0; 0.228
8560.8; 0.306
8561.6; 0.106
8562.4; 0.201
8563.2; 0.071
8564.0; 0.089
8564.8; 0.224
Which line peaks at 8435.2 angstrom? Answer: Hgamma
